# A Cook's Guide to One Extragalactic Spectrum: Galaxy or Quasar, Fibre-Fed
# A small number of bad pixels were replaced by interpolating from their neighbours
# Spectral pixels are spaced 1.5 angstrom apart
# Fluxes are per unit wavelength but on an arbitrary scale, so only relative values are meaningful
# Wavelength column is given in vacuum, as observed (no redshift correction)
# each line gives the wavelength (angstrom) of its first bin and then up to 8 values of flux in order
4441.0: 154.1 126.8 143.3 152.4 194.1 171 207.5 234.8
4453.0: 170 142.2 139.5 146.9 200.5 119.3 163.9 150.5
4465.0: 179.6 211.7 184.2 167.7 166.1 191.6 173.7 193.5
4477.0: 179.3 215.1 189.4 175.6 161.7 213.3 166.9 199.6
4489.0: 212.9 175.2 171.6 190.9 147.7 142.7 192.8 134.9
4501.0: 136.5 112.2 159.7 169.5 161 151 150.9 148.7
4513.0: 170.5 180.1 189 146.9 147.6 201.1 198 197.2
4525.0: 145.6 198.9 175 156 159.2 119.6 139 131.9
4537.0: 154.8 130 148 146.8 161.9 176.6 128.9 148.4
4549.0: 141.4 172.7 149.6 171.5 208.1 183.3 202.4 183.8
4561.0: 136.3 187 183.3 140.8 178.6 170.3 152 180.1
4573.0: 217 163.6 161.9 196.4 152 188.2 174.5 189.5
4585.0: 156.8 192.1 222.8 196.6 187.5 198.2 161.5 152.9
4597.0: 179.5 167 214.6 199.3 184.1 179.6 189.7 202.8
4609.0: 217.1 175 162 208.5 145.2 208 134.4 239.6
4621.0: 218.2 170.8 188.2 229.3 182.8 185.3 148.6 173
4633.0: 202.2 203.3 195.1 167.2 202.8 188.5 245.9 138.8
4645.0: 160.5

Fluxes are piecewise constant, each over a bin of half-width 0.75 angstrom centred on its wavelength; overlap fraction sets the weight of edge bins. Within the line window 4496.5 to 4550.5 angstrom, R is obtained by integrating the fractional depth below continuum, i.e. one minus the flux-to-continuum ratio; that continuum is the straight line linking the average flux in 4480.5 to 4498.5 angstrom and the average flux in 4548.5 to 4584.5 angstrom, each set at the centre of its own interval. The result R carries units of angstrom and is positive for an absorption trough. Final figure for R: 6.0 angstrom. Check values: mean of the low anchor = 179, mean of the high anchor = 174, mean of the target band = 157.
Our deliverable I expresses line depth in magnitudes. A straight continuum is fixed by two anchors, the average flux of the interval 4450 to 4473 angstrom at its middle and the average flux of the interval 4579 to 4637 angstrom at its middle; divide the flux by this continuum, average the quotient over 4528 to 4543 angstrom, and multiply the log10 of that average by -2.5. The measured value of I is 0.23 mag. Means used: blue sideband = 172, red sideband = 187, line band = 145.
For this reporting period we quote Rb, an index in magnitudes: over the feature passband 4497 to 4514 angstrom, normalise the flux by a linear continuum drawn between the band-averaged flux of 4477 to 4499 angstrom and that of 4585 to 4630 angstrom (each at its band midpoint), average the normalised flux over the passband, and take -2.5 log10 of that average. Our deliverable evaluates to 0.19 mag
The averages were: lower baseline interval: 182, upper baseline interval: 188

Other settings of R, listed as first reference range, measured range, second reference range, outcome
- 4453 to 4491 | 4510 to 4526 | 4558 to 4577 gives 0.3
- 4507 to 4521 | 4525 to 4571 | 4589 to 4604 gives 3.0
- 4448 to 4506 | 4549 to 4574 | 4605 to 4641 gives 1.0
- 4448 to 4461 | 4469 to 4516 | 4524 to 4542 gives -2.8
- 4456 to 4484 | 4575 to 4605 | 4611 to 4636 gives 0.4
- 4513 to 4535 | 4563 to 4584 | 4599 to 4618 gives 0.6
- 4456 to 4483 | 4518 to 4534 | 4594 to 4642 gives 1.1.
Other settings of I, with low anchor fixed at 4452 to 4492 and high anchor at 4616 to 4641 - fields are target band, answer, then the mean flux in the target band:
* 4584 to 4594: -0.02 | 190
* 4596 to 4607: 0.00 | 187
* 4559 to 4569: 0.10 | 168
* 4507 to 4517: 0.10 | 164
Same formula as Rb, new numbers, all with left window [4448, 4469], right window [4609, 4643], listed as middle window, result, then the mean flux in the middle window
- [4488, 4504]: 0.093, 162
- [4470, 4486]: -0.059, 185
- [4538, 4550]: 0.218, 149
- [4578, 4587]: 0.060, 176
